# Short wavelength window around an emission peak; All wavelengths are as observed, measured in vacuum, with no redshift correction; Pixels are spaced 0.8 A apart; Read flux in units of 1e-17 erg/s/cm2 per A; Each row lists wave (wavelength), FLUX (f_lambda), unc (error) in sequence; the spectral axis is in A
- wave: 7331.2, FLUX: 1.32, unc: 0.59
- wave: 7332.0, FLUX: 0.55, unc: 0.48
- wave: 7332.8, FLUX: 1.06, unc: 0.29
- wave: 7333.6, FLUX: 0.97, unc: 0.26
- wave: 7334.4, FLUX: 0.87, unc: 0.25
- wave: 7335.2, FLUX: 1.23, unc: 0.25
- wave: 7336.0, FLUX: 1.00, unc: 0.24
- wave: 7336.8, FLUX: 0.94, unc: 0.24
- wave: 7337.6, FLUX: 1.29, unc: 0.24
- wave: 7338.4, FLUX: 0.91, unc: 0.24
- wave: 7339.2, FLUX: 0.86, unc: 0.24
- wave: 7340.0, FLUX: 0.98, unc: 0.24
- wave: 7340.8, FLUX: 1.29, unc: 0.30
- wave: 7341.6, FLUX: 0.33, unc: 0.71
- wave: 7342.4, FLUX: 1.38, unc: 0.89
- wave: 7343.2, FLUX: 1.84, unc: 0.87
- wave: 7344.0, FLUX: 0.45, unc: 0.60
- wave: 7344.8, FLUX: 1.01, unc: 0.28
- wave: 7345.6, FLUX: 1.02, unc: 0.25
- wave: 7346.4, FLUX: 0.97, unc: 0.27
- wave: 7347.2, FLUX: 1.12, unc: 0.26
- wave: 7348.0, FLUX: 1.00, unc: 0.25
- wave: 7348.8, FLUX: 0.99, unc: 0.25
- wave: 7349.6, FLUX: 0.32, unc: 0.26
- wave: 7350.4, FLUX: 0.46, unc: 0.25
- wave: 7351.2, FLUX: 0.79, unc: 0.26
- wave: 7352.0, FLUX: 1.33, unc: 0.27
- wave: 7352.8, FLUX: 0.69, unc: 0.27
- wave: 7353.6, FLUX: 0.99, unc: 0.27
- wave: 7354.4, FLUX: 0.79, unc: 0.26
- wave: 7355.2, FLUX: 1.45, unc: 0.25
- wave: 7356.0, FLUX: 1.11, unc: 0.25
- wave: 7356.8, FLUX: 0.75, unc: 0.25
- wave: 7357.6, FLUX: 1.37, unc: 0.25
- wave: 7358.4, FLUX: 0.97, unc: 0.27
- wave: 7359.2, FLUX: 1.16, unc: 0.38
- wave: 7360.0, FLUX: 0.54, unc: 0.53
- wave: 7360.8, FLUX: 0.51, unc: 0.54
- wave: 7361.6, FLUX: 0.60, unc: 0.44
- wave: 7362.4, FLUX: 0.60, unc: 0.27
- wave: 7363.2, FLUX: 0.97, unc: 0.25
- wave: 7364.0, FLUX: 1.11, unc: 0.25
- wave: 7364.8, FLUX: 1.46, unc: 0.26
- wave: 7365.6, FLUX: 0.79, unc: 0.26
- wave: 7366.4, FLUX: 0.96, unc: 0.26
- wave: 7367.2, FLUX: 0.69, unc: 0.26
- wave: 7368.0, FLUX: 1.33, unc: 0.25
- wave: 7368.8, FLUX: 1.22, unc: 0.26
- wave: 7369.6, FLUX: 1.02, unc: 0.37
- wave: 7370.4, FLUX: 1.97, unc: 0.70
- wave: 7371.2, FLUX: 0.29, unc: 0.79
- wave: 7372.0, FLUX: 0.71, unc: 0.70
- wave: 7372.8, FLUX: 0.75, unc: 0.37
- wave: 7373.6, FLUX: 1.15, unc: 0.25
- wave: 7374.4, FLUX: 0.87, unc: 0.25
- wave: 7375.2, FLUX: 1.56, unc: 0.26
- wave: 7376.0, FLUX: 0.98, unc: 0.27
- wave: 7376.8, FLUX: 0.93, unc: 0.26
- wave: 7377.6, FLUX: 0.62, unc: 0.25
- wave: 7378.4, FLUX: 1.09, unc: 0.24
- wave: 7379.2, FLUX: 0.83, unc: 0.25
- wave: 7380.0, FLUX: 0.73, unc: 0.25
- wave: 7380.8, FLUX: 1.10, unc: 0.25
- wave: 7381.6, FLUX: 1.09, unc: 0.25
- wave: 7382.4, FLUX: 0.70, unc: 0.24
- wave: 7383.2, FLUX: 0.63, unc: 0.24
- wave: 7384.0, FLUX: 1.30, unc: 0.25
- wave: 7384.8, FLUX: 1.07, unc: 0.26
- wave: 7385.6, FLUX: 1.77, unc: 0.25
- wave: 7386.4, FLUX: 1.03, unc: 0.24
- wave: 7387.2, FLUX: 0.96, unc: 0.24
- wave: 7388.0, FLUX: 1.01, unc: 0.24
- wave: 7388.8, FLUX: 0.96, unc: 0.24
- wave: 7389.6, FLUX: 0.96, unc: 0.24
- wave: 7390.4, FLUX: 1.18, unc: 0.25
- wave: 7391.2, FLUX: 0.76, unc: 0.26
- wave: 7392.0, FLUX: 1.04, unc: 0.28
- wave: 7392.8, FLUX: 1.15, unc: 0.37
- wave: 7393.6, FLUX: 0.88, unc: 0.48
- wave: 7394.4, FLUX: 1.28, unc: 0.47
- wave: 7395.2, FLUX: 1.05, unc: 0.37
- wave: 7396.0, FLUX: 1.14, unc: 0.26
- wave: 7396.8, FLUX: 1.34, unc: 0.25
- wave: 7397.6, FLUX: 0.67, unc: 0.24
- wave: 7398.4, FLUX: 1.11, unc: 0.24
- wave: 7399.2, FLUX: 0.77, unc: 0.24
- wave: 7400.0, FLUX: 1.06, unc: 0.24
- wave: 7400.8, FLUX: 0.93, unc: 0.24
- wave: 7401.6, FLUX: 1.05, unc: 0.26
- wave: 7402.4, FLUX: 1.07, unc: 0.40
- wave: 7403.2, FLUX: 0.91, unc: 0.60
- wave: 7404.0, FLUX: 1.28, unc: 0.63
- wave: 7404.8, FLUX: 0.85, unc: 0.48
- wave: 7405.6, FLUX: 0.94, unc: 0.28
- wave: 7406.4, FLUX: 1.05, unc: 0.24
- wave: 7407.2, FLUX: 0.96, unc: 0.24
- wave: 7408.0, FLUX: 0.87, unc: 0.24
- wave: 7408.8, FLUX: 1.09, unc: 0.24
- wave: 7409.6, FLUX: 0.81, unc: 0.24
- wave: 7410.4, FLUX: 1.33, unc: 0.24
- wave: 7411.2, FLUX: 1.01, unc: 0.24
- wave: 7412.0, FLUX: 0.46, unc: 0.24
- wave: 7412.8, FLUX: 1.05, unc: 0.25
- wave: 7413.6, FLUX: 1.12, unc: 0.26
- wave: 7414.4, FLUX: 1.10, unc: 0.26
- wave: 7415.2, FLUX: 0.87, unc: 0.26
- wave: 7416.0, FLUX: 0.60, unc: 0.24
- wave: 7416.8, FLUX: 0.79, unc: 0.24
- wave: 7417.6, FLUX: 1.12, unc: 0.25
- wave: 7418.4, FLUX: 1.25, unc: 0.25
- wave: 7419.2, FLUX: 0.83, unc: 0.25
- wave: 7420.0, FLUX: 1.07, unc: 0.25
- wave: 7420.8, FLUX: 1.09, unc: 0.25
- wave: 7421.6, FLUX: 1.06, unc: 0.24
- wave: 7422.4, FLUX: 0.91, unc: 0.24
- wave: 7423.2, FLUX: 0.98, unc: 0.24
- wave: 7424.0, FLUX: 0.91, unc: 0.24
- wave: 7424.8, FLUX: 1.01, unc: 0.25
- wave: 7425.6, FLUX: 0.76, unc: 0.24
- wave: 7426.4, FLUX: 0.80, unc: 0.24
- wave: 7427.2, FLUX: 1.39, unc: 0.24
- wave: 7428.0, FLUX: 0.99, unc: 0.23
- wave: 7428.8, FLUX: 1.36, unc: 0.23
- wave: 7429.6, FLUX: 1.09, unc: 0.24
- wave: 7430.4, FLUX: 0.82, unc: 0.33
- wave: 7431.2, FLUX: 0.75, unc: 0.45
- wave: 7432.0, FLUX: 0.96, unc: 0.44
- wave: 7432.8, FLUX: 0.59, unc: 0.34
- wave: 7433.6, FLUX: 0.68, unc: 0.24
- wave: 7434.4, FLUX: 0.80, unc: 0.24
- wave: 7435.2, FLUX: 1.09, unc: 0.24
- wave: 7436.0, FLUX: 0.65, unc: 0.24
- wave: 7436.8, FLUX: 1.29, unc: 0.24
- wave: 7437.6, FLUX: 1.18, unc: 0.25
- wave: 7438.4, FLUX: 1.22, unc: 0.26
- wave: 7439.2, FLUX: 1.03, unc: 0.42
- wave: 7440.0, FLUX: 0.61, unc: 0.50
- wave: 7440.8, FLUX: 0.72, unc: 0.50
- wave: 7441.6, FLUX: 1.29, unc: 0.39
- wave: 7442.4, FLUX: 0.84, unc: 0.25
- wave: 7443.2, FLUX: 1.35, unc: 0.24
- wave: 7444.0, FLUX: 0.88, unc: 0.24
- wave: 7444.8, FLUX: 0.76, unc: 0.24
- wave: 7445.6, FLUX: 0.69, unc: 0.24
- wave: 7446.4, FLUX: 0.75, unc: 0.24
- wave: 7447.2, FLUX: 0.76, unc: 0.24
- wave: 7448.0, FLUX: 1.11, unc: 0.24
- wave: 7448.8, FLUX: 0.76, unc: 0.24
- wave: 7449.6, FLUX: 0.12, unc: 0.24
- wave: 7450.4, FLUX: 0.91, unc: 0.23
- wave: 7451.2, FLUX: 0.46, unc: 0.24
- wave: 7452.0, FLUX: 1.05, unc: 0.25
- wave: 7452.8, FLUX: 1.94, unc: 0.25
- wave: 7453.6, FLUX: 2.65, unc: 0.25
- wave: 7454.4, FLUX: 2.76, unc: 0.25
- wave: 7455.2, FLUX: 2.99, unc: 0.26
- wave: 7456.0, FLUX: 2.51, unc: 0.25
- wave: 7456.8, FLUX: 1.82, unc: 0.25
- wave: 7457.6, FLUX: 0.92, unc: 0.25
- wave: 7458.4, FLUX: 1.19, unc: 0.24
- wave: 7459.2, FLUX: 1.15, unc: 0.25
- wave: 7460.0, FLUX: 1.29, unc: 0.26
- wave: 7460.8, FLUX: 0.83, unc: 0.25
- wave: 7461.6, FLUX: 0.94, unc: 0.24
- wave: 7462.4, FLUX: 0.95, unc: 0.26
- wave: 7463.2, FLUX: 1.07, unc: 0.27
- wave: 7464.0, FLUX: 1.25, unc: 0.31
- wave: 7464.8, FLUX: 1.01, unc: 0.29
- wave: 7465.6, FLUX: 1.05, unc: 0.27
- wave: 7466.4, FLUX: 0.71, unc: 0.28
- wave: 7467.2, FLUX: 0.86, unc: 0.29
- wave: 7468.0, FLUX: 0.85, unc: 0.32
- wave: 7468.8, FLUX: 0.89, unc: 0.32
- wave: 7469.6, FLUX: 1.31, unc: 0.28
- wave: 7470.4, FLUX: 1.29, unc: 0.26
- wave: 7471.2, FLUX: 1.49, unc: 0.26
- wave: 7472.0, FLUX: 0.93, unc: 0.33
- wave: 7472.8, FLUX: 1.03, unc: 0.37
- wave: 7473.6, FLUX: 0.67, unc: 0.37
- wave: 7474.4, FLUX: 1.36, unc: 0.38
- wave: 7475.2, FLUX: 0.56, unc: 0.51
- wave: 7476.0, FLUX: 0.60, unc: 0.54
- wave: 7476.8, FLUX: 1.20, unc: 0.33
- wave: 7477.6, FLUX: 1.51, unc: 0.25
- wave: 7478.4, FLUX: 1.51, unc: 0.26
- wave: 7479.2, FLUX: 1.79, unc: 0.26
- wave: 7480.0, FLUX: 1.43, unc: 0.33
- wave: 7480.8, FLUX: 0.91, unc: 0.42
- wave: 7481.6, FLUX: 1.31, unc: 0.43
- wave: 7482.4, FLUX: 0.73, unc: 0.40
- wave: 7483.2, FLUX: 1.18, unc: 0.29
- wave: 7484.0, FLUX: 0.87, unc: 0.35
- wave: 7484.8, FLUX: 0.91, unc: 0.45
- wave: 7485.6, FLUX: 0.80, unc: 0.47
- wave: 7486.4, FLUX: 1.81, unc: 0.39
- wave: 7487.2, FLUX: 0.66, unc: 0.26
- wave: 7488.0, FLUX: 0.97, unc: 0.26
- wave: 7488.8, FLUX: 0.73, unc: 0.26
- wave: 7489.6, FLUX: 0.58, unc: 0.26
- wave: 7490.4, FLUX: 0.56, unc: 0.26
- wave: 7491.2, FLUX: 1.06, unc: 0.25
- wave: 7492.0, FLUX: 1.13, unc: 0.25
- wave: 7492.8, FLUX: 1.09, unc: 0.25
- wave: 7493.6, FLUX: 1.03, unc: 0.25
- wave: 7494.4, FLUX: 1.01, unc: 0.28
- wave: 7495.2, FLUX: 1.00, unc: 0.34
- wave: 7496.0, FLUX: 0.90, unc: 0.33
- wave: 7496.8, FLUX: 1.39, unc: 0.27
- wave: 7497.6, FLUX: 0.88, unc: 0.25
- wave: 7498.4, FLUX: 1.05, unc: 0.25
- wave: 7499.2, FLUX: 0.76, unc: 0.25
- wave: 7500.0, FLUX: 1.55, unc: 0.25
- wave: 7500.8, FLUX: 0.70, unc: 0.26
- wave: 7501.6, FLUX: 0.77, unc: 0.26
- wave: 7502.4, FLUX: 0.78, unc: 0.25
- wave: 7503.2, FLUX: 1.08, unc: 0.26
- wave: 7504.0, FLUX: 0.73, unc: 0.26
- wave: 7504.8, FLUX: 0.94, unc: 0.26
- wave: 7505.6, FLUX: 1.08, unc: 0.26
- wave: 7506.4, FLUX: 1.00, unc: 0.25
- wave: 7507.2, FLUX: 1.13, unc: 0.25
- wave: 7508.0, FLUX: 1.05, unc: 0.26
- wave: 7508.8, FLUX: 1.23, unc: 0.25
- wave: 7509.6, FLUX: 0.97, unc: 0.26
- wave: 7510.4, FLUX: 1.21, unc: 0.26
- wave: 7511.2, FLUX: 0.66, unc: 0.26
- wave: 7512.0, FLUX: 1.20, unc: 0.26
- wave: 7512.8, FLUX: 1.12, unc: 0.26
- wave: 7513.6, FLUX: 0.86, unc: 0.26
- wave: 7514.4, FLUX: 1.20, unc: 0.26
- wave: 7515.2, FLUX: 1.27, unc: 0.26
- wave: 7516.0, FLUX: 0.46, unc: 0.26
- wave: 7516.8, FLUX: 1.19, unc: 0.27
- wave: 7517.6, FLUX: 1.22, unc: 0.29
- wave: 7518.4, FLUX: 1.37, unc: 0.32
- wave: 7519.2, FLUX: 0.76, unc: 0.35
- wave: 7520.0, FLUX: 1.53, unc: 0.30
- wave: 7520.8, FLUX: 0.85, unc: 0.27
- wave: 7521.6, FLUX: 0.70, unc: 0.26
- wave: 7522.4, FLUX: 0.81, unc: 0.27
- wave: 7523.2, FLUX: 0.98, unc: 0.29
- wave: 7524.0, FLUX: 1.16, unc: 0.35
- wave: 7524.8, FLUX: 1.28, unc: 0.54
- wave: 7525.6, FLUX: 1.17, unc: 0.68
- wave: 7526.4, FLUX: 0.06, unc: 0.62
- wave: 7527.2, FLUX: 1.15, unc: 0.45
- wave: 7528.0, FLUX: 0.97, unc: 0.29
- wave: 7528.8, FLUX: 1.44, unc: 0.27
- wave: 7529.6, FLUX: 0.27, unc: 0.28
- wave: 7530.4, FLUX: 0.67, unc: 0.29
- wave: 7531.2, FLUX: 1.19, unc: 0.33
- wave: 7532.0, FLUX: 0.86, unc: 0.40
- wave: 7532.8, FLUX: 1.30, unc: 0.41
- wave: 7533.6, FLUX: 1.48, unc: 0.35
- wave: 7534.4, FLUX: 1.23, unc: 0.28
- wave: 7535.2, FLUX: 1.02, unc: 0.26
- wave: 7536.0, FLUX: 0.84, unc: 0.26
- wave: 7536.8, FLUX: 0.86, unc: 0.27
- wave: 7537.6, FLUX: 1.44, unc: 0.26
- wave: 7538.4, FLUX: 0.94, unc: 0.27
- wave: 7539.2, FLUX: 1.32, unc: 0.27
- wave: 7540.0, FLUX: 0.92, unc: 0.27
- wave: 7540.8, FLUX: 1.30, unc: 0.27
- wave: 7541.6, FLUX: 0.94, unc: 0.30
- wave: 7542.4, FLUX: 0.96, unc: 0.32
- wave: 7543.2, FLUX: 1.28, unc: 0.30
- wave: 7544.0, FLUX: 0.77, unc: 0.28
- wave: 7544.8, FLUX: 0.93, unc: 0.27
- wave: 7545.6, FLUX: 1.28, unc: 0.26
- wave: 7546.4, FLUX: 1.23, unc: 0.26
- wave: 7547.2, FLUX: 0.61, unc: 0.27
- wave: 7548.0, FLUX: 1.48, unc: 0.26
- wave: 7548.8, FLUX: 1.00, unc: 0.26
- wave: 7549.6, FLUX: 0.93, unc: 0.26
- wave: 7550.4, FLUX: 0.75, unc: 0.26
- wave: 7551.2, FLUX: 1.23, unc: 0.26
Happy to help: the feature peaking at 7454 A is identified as H-alpha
